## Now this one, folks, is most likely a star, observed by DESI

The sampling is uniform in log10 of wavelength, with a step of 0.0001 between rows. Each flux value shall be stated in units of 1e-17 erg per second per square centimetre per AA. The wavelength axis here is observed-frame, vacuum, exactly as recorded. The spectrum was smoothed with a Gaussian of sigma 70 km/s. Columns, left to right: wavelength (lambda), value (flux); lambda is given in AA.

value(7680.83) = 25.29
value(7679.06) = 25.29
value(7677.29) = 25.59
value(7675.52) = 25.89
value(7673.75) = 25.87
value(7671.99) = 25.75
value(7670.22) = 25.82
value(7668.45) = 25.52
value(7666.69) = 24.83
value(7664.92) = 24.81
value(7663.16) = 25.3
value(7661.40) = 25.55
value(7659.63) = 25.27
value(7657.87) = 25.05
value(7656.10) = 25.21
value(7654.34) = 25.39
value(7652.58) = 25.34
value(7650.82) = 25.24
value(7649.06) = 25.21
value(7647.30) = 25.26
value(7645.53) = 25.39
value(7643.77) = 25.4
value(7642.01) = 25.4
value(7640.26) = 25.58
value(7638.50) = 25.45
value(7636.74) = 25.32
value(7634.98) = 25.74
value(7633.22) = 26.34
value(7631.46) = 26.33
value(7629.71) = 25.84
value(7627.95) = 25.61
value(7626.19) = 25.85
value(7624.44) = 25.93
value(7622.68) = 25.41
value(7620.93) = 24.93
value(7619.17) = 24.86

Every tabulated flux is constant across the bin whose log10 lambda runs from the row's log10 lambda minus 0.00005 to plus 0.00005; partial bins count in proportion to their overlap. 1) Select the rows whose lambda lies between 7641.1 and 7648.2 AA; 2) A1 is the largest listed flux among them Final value 25.4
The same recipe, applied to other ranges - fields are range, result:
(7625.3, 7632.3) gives 26.33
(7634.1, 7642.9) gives 25.74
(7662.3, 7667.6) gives 25.3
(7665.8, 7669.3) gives 25.52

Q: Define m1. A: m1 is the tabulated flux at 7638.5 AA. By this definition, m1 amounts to 25.45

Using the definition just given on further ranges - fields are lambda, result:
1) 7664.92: 24.81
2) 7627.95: 25.61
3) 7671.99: 25.75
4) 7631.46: 26.33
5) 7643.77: 25.4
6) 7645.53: 25.39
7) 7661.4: 25.55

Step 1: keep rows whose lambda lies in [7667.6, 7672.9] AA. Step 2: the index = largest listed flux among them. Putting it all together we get 25.82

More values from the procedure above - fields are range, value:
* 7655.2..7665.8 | 25.55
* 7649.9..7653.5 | 25.34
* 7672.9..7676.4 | 25.89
